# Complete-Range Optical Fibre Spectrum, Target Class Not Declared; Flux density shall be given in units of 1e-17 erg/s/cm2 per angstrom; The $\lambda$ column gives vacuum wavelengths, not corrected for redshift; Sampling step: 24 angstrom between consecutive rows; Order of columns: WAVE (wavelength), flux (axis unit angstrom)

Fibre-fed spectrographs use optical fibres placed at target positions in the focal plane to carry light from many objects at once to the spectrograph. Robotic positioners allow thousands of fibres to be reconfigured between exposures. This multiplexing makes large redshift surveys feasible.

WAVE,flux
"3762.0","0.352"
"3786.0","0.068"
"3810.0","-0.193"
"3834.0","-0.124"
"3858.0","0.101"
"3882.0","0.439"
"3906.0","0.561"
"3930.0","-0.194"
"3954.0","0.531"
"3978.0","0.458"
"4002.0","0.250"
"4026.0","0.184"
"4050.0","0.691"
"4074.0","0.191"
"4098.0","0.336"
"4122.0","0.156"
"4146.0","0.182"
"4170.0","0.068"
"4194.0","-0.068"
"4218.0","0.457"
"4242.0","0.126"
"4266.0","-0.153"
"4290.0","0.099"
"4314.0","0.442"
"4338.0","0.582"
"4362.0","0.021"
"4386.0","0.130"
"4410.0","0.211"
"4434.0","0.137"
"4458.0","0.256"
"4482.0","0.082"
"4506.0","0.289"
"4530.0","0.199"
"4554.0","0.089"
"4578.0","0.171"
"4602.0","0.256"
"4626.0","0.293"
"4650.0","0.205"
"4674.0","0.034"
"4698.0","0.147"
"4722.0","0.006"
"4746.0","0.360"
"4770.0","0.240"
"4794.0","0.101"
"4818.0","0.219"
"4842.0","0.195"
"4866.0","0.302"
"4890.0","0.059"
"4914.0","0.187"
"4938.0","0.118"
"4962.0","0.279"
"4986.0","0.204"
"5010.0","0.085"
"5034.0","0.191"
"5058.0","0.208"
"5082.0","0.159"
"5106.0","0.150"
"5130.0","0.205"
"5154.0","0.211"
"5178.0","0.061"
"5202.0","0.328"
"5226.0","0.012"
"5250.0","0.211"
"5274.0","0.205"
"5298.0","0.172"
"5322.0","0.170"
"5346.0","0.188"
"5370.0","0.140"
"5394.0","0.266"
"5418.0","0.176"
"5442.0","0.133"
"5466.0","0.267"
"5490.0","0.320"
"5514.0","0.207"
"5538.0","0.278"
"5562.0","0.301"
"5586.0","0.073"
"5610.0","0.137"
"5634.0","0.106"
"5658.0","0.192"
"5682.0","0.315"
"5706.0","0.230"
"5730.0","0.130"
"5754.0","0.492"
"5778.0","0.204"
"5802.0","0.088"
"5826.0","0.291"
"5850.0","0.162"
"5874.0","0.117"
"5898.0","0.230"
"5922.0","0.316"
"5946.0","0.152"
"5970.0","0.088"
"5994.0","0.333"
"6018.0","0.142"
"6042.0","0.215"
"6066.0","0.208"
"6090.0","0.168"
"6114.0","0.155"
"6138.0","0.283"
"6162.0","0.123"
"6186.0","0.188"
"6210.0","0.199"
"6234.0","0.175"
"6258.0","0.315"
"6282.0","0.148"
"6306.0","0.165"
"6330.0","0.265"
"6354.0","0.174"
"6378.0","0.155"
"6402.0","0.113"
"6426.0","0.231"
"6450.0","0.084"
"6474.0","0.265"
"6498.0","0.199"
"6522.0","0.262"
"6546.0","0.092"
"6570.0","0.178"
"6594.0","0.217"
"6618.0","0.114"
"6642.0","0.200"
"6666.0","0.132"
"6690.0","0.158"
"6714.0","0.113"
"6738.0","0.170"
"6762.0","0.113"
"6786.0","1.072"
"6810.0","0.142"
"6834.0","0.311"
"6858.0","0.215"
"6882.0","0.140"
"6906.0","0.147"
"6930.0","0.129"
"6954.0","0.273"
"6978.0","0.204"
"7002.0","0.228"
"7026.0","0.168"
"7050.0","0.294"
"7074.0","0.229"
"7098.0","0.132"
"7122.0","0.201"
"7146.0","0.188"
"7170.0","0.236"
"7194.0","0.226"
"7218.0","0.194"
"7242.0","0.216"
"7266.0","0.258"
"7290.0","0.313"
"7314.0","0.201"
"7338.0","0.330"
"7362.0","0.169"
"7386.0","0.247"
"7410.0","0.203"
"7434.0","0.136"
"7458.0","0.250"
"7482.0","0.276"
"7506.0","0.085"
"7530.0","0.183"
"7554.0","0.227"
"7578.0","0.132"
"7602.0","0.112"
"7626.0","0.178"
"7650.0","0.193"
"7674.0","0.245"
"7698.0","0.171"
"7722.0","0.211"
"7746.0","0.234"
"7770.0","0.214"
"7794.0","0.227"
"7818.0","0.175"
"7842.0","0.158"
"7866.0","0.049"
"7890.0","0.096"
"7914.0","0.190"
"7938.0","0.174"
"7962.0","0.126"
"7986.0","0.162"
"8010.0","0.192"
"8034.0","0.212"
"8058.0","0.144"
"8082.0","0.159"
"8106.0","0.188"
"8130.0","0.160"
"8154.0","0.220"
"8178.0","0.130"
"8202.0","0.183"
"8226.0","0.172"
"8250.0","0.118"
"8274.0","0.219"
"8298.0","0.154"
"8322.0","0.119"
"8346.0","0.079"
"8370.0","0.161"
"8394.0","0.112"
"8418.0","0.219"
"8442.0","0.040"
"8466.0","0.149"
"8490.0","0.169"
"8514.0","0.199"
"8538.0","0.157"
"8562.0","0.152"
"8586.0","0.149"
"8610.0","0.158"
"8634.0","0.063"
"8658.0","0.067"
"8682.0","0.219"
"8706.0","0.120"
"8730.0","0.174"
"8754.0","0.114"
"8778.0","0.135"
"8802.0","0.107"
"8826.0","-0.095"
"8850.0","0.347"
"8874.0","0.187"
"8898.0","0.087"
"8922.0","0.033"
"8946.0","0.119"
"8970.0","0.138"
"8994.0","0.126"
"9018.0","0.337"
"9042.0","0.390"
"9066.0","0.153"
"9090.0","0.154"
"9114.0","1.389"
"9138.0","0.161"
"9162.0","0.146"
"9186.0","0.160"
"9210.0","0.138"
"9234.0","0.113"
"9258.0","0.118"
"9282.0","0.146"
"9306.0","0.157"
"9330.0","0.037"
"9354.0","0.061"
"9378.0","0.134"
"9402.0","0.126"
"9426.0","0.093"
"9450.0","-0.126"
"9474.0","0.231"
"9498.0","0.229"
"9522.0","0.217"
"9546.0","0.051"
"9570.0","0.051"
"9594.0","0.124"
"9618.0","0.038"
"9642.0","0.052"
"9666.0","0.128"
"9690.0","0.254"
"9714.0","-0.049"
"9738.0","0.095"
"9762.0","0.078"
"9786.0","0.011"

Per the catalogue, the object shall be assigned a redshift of 0.821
